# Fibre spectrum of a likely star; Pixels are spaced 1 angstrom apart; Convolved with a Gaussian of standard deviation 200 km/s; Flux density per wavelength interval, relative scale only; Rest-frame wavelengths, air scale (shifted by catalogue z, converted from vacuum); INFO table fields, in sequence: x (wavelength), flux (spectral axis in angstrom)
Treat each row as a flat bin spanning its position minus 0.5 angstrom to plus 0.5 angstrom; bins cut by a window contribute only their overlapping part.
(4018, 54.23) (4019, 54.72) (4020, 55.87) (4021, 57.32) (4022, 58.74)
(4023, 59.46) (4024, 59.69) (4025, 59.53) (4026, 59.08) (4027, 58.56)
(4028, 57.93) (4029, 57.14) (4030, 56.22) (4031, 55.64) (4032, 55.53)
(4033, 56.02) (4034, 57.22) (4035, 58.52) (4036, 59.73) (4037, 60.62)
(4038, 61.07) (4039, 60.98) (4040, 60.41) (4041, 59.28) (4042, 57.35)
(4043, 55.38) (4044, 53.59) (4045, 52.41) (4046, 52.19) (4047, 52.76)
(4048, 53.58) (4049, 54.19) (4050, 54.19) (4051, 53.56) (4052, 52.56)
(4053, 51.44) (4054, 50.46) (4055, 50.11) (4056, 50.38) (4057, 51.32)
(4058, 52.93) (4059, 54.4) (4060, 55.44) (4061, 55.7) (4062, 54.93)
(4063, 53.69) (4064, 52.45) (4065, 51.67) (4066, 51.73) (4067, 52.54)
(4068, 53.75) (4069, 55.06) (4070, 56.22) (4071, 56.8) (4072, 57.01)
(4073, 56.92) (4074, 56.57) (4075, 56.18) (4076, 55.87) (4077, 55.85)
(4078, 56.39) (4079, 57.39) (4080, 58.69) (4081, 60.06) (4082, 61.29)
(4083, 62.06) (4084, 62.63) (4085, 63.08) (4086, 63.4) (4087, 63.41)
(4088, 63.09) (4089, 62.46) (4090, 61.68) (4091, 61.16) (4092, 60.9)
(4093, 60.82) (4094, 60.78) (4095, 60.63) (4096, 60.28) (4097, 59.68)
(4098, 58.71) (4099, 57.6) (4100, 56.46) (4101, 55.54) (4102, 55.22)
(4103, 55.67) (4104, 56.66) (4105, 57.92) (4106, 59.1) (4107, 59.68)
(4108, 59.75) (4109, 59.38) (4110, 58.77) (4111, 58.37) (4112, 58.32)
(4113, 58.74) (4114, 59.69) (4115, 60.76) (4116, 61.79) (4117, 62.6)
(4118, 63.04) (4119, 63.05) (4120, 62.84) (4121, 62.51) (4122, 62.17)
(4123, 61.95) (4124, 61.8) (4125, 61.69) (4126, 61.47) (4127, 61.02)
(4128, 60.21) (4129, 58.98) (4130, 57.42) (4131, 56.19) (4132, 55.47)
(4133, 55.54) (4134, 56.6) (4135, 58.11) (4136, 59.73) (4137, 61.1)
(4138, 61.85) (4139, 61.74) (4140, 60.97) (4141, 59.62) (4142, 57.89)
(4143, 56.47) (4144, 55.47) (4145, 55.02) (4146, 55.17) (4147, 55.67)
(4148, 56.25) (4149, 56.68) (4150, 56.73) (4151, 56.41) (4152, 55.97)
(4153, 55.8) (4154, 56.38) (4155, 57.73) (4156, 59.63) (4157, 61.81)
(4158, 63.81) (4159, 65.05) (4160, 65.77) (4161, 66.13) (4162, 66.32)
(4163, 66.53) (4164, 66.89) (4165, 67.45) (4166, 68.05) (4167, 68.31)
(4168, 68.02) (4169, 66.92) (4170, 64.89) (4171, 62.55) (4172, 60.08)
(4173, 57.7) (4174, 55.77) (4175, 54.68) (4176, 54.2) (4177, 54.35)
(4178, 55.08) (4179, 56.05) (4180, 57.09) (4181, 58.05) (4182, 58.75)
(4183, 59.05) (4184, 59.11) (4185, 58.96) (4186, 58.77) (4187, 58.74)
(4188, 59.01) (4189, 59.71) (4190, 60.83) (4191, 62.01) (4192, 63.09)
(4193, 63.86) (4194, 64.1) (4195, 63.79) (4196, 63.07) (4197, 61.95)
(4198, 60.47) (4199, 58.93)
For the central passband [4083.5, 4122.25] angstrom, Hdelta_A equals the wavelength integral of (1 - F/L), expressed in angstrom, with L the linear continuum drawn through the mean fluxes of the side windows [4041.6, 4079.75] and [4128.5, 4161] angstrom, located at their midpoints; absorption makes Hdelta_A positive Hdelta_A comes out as -2.7 angstrom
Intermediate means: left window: 54.1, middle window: 60.2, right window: 58.5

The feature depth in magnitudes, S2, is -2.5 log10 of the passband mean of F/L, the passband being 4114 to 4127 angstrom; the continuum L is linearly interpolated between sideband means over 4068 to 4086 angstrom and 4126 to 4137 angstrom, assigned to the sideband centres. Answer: -0.07 mag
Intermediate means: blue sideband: 58.1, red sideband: 58.2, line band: 62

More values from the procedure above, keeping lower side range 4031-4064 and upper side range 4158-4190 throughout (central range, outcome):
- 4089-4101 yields -0.05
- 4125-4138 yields 0.01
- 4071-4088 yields -0.05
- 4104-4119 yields -0.03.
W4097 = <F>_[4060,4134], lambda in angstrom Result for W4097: 58.7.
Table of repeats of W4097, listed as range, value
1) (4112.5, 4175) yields 60.6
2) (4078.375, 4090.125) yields 61.5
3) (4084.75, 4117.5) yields 59.7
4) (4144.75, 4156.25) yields 56.4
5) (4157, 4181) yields 62.2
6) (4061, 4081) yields 55.4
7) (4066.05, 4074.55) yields 55.4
